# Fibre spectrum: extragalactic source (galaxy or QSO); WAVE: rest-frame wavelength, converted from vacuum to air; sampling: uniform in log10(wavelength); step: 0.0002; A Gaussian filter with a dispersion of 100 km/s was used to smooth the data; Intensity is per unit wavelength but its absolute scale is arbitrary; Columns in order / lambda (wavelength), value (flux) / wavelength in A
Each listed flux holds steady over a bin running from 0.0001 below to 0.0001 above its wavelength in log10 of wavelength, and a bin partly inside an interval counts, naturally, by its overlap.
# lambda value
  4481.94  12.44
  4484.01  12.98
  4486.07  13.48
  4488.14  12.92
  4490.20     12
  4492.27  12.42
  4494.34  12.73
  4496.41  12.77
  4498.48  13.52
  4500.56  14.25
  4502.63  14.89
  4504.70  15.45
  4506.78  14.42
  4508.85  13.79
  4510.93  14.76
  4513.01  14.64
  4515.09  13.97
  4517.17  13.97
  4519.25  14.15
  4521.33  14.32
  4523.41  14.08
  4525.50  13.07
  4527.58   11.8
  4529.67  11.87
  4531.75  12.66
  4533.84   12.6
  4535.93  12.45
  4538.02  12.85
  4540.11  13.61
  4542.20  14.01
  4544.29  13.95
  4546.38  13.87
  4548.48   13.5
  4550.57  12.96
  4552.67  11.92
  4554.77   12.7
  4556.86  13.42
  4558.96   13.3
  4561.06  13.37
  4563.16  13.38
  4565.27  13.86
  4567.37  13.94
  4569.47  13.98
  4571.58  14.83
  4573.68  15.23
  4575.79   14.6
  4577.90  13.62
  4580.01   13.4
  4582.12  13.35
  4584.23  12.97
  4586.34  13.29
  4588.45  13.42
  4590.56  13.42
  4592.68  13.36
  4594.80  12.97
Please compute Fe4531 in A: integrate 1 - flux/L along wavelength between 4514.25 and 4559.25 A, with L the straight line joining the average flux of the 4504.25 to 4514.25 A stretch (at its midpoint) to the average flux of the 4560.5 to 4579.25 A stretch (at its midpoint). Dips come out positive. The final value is 3.5 A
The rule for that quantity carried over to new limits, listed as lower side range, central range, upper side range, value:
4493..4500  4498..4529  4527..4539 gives -3.2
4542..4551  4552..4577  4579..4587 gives -0.5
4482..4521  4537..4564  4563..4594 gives 0.9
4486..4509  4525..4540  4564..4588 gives 1.3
